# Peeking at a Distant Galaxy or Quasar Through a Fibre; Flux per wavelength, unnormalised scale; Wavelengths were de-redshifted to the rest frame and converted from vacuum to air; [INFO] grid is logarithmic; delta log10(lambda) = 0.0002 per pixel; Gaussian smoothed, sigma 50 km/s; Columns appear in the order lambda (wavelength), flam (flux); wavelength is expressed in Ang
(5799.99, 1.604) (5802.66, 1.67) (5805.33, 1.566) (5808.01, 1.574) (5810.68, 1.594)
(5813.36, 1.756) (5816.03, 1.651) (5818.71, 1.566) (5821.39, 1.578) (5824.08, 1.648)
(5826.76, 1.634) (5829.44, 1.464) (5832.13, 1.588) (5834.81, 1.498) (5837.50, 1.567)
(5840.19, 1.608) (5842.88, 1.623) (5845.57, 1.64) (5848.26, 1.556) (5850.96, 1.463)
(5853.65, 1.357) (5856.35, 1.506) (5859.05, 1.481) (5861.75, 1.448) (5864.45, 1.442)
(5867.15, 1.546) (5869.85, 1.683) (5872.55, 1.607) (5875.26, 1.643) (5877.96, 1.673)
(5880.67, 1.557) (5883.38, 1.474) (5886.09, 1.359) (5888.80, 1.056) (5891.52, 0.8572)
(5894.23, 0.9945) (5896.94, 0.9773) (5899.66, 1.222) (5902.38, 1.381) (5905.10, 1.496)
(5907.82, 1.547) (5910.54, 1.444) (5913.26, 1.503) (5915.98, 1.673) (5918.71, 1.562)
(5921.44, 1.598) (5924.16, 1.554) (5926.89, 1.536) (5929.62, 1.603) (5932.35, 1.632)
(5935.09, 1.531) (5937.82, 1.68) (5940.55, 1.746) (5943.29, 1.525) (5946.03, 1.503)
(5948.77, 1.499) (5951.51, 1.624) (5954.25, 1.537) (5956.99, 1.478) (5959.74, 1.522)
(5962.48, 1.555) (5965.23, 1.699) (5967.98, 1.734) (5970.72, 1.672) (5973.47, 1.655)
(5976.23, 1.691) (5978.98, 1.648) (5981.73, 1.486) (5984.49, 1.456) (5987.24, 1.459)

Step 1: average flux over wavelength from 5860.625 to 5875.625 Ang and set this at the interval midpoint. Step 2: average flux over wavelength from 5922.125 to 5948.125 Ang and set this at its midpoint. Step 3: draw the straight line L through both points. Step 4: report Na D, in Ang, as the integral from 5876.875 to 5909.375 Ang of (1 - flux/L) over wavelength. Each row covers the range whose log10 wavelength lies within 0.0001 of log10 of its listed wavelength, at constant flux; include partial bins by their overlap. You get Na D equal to 5.63 Ang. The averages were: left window 1.56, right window 1.59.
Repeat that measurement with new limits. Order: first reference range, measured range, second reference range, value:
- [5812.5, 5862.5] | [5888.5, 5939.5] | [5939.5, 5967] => 4.6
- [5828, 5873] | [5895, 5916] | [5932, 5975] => 2.6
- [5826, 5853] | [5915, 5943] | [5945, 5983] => -0.4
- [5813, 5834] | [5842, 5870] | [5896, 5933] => 0.8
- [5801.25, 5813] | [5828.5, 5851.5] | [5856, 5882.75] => 0.3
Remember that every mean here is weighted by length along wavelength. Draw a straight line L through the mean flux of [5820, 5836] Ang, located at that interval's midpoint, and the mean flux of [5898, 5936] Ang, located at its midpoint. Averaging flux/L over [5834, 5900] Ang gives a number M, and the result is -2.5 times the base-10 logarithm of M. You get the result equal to 0.081 mag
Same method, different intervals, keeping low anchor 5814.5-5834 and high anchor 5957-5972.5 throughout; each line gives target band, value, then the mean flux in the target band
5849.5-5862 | 0.10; 1.45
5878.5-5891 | 0.19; 1.35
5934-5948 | 0.02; 1.59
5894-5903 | 0.37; 1.14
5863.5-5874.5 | 0.01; 1.58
